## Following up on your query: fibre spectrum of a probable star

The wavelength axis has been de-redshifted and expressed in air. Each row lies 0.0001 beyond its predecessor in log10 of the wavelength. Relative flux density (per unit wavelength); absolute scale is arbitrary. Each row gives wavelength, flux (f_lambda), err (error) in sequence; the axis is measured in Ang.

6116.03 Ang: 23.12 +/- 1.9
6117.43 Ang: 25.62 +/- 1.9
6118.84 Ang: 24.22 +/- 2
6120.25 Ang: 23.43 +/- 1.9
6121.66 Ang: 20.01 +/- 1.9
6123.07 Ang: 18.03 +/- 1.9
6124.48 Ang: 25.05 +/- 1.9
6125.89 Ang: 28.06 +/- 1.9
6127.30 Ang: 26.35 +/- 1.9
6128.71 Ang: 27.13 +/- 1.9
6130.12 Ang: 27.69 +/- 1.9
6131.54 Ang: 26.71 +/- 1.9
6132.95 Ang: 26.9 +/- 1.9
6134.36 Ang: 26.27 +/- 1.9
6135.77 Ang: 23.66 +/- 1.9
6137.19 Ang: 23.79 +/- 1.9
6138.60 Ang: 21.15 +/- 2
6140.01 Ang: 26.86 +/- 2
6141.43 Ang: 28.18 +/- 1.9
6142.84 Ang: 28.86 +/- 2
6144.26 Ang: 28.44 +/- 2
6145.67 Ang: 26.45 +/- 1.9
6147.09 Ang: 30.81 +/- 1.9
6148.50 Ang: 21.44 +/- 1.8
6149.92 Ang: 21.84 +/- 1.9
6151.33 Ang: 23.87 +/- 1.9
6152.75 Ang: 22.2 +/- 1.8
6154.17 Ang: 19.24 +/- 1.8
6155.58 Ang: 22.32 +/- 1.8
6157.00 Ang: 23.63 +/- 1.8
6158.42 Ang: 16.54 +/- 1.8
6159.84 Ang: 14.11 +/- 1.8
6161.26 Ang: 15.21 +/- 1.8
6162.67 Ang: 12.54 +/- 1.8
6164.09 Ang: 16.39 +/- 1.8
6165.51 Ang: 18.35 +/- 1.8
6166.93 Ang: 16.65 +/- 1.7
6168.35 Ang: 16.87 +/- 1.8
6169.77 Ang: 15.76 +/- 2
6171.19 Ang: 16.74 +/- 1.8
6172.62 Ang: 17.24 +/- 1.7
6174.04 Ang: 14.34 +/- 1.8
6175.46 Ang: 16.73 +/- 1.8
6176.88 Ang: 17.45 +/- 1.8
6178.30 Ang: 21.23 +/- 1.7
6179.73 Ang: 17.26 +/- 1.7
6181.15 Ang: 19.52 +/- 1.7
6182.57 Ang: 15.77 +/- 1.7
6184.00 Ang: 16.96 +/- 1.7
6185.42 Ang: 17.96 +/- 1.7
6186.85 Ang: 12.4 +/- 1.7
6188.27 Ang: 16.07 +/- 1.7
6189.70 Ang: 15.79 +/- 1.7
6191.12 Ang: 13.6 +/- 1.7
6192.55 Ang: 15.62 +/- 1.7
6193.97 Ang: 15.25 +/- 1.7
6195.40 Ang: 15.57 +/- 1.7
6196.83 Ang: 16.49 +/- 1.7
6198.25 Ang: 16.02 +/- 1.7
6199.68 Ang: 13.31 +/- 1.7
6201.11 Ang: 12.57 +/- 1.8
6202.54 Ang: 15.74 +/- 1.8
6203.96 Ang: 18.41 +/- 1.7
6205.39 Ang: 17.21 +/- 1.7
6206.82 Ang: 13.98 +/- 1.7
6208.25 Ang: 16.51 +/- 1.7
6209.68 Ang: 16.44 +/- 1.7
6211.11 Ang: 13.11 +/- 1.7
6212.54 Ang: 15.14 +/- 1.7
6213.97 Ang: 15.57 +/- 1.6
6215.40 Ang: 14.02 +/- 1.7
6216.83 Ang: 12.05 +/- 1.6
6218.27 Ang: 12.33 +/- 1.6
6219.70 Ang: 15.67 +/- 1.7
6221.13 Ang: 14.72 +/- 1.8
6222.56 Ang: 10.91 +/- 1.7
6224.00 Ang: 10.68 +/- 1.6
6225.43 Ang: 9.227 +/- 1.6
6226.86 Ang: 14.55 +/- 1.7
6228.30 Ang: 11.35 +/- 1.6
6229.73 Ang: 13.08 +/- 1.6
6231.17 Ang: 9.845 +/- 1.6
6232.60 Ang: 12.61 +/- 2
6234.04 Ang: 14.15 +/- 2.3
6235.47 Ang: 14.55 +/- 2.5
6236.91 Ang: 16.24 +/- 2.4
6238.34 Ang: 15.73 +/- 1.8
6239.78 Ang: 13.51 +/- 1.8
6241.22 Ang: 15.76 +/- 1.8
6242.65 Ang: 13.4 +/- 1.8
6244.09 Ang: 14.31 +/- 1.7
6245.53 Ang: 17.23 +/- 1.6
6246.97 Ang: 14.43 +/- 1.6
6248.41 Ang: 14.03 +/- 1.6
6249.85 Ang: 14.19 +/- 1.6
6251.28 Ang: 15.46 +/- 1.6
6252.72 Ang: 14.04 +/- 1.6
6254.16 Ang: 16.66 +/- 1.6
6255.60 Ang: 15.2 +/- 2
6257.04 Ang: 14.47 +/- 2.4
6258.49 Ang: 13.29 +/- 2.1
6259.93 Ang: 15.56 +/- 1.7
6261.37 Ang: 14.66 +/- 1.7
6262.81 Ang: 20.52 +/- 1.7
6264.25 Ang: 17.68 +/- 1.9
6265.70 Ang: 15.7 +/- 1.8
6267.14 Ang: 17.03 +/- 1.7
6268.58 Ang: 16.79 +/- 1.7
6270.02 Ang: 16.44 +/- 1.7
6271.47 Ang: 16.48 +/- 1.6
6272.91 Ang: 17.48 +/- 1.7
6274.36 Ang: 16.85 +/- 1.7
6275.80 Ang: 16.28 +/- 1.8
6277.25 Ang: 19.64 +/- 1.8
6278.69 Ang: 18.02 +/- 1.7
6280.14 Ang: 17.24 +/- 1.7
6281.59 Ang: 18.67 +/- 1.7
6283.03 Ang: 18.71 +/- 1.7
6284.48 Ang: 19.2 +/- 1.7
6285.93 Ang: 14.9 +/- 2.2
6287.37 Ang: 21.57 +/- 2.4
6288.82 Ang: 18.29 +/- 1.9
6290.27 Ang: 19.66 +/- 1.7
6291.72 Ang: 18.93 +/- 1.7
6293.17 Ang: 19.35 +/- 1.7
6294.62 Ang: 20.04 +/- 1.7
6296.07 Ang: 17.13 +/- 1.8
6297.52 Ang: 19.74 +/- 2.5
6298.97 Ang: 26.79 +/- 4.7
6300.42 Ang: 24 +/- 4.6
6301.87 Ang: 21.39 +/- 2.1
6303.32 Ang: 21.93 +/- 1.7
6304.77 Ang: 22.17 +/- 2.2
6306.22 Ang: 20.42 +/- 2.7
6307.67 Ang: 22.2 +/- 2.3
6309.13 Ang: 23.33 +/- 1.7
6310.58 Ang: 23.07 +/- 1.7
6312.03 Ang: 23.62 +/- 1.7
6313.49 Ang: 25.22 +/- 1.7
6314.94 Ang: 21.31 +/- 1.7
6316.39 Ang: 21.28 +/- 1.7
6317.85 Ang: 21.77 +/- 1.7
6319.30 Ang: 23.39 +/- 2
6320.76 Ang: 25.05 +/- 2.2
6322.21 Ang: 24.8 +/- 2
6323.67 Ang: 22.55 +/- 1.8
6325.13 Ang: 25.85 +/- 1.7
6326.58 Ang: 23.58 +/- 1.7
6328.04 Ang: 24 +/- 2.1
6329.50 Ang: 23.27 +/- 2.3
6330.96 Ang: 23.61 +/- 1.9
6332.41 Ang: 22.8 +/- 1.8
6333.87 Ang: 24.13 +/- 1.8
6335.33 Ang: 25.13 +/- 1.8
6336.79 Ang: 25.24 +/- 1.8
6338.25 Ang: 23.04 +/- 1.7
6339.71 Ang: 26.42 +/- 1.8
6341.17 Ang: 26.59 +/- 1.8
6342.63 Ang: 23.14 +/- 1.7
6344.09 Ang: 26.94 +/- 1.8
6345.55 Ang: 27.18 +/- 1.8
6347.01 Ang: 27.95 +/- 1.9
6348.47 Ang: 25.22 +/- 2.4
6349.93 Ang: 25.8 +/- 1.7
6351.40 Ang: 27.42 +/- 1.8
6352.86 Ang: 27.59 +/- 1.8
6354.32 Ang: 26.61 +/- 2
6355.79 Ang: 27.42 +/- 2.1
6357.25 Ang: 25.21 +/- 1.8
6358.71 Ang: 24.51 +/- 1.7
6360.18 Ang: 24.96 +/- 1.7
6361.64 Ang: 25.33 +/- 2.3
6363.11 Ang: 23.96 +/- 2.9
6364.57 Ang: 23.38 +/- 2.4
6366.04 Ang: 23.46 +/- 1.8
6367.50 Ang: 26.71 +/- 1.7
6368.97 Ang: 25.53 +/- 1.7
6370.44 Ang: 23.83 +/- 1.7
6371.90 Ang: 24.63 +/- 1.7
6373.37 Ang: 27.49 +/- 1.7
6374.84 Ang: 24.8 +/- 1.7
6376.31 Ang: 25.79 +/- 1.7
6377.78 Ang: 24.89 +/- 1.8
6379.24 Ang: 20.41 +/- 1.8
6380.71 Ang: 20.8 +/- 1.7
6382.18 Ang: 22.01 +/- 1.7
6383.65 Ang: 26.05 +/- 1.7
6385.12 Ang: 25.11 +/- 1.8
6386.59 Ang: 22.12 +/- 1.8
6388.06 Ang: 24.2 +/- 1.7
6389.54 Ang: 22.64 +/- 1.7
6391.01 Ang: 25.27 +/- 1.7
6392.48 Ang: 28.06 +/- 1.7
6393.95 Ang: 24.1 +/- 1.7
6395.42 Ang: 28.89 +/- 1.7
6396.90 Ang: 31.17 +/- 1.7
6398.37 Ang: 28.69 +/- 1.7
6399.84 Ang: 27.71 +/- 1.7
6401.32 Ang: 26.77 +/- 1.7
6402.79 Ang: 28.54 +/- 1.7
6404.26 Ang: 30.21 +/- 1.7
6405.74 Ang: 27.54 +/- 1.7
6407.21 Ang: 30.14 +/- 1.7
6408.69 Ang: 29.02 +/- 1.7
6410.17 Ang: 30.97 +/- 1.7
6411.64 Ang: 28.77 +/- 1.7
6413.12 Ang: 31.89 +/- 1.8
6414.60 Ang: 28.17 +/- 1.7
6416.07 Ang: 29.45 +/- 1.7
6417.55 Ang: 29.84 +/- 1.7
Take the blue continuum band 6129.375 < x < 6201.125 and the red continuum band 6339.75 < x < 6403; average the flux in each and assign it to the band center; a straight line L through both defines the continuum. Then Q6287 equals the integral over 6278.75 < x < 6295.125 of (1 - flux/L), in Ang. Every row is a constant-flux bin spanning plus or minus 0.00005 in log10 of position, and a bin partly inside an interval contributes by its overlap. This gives 3.1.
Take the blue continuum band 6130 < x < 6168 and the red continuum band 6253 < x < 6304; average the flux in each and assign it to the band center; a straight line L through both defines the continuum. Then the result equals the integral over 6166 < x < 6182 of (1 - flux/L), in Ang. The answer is 3.2 Ang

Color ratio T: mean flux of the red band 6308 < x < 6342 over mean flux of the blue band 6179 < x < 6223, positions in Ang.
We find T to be 1.6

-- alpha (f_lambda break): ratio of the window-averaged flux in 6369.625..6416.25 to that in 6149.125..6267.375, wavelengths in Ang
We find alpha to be 1.69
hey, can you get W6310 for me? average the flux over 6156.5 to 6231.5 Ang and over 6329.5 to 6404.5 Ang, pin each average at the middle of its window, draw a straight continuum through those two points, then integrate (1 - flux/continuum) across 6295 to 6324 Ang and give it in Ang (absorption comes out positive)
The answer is -0.61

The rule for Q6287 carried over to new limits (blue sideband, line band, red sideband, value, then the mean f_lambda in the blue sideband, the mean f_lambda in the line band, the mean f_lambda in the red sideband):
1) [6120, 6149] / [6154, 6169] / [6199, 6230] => 3.0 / 25.6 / 17.4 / 13.9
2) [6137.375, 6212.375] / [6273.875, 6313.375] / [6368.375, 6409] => 4.1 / 18.3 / 20.2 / 25.9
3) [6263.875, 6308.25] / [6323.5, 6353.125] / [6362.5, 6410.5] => -3.3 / 19.1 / 25.1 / 25.9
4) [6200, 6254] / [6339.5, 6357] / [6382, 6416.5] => -2.2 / 14.1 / 26.5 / 27.5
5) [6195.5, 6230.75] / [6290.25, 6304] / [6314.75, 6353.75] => 0.3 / 14.1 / 21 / 24.7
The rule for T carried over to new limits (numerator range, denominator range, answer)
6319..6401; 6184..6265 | 1.72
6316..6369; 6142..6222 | 1.43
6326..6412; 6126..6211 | 1.32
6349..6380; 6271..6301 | 1.33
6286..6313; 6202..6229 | 1.51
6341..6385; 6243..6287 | 1.54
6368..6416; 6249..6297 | 1.54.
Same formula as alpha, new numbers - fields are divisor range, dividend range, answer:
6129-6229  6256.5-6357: 1.19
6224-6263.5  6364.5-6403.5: 1.77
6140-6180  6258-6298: 0.88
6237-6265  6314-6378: 1.63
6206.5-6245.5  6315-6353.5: 1.80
